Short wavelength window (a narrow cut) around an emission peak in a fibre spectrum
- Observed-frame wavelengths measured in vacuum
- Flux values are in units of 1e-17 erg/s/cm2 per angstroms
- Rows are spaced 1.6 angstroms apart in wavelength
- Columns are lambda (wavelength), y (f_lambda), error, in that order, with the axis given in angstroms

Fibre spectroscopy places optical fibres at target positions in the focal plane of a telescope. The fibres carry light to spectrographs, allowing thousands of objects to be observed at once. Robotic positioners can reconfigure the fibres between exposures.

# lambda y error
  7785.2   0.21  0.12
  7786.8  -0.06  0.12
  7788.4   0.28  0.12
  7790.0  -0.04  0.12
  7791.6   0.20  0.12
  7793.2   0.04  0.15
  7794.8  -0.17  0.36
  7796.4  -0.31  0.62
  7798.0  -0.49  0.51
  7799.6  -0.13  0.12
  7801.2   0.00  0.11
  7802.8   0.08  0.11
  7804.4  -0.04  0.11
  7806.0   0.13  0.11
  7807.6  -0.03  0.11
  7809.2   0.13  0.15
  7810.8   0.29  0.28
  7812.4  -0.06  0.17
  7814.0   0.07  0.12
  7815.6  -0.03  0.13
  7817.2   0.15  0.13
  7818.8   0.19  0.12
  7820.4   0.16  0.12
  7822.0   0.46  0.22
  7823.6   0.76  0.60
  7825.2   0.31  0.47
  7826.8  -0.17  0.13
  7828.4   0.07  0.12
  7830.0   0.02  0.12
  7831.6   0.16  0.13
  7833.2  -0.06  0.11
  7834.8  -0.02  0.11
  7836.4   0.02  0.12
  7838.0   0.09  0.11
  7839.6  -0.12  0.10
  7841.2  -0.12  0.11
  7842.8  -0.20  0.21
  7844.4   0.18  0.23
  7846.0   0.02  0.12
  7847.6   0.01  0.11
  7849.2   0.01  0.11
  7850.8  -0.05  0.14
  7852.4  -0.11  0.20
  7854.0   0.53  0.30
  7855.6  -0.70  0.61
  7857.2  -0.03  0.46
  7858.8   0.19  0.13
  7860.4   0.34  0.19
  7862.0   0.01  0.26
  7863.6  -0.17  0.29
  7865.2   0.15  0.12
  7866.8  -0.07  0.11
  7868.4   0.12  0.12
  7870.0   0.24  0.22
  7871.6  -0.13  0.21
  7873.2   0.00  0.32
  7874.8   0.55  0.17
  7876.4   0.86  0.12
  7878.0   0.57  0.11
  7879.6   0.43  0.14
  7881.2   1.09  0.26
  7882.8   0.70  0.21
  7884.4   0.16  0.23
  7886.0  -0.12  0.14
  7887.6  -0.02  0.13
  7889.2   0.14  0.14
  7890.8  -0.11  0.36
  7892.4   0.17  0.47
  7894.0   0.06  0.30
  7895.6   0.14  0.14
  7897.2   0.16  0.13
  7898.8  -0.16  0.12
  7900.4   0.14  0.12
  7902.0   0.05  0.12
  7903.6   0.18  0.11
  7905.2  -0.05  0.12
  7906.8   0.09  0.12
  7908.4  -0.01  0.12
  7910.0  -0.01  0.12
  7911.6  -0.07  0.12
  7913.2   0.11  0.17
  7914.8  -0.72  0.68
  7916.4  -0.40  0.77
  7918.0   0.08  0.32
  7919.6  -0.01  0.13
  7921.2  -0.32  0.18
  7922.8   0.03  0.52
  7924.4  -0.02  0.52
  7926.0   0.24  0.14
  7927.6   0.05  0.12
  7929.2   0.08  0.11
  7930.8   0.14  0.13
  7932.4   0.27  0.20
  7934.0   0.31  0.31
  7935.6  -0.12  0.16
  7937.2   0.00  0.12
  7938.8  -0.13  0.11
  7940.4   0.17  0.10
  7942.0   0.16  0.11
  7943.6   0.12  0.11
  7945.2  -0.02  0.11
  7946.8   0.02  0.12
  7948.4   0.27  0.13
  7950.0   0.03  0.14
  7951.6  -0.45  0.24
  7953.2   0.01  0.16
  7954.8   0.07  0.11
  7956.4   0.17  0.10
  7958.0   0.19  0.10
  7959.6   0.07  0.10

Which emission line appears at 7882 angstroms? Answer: [O II] 3727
